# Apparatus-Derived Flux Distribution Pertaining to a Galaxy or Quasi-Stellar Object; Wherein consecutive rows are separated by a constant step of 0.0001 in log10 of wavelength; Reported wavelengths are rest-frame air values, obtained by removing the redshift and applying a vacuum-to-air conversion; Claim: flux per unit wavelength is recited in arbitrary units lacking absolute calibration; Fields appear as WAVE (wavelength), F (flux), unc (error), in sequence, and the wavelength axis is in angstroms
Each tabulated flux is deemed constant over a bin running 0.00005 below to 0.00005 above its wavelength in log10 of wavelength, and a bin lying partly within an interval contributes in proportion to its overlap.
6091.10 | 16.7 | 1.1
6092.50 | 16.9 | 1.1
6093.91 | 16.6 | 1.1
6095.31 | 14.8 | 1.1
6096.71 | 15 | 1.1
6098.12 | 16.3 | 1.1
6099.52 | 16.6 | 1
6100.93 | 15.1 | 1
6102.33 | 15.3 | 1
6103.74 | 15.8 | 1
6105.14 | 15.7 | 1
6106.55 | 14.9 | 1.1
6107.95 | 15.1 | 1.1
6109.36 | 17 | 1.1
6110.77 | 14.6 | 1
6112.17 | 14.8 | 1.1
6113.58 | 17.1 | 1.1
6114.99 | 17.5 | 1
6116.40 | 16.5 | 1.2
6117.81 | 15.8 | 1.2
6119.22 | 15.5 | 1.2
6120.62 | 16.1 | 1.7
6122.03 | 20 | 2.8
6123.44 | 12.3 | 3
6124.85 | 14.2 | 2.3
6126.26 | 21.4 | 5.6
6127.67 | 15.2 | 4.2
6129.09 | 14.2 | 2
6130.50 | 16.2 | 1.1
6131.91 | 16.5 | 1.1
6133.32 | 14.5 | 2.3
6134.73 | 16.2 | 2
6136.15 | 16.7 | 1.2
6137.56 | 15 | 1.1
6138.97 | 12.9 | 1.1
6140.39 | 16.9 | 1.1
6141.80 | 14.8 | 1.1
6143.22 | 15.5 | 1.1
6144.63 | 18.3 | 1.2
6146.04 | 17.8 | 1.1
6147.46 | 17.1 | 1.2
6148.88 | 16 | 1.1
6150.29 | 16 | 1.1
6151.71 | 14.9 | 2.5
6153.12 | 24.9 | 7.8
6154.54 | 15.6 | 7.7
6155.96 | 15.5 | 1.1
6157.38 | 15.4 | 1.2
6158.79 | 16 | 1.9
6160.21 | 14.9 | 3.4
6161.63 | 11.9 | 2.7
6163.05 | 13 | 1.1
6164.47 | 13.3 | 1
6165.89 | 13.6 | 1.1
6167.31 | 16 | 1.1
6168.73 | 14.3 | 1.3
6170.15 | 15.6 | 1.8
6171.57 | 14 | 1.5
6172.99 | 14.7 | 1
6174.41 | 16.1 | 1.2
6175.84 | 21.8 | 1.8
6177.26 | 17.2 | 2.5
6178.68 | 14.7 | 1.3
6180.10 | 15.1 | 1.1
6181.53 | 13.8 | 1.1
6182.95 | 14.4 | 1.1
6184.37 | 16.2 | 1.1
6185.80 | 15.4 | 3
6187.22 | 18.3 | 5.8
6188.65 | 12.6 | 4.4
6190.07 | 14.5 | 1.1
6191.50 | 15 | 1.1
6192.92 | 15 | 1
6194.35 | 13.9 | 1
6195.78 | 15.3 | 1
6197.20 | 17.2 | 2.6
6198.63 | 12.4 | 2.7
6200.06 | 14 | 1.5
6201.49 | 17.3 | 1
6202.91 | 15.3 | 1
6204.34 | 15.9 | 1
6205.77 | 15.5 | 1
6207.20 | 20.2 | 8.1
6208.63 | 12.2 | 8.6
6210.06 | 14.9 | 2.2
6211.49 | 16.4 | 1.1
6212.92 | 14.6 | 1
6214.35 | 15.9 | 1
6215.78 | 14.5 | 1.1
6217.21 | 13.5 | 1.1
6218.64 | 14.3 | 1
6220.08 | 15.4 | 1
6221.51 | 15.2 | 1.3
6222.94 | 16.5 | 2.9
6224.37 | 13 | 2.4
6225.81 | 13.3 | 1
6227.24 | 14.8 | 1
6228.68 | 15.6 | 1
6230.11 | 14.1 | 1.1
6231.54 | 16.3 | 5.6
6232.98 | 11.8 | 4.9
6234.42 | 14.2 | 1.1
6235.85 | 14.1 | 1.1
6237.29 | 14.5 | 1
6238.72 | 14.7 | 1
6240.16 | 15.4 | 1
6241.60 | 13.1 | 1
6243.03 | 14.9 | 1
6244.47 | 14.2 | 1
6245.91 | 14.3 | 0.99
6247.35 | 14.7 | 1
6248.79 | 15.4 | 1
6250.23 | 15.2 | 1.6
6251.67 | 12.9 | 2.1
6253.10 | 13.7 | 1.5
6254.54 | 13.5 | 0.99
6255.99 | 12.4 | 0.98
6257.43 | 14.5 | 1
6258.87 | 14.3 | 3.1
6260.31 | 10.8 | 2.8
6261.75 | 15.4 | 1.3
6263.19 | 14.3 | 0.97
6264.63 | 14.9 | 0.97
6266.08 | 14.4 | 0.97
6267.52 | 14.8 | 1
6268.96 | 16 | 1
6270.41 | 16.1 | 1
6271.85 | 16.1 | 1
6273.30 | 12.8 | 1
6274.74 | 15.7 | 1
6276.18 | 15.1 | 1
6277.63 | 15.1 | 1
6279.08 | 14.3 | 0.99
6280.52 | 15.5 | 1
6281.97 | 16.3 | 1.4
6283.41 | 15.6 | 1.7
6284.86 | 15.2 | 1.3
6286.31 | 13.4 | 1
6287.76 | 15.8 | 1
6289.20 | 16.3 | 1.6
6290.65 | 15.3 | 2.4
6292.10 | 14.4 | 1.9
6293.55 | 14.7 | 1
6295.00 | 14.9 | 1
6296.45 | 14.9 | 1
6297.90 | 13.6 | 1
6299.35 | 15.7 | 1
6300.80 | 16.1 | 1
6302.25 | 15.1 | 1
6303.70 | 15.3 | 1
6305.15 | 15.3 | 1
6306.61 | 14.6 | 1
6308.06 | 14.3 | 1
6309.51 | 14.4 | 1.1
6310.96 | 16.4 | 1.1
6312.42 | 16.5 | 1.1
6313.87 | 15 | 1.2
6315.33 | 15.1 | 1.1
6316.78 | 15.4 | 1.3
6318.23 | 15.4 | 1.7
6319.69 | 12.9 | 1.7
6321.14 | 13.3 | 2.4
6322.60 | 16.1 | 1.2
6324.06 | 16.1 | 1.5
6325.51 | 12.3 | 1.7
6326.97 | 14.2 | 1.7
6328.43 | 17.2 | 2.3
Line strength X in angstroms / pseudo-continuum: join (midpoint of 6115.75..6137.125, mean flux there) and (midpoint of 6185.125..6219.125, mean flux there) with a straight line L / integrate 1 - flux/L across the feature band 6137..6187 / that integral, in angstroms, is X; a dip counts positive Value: -0.2 angstroms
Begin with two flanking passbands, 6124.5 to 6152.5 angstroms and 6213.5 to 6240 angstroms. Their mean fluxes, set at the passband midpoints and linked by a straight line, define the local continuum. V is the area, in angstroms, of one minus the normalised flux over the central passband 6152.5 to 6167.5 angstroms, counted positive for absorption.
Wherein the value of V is 0.31 angstroms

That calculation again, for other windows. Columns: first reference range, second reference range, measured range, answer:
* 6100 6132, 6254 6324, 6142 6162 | -0.9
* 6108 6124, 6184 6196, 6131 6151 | -0.3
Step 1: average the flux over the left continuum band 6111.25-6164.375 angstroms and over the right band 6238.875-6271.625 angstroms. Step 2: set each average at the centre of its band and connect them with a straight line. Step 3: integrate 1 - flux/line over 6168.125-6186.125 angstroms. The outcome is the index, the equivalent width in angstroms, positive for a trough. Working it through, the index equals -0.2 angstroms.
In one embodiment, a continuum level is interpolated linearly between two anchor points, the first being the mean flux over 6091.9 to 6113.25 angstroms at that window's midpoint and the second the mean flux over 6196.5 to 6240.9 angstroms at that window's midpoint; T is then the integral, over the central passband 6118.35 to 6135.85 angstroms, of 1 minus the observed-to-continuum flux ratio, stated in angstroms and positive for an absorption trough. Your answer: -0.6 angstroms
